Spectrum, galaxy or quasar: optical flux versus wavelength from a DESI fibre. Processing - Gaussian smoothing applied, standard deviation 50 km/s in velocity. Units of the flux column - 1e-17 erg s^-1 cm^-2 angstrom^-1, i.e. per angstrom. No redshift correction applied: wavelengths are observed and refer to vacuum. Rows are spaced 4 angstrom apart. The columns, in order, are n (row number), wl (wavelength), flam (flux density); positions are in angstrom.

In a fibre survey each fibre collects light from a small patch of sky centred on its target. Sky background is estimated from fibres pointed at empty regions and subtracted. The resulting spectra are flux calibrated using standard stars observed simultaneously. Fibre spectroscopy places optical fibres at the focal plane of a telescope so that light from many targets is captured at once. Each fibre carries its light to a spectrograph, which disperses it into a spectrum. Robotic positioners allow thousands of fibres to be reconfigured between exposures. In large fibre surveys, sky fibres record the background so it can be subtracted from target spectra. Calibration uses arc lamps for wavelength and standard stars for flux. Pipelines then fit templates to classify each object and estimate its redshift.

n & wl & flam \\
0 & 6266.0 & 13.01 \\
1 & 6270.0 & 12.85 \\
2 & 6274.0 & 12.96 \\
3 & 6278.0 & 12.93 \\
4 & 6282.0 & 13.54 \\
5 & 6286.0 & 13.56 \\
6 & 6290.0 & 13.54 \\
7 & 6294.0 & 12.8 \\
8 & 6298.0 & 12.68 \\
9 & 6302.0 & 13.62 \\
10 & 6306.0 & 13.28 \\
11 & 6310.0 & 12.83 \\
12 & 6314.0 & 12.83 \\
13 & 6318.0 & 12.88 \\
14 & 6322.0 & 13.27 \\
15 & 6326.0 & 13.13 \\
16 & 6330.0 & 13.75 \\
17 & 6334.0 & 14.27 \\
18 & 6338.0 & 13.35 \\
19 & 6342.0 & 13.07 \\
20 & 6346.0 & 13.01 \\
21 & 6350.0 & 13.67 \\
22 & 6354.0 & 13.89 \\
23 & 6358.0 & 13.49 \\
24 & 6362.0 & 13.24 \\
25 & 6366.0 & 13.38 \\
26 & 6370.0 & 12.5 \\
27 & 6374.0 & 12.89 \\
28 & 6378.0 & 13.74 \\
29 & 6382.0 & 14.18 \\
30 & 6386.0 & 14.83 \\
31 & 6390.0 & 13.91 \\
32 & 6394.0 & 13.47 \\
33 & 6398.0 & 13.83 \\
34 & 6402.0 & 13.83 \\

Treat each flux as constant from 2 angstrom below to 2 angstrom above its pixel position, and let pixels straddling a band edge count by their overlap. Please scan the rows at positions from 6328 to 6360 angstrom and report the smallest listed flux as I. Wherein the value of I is 13.01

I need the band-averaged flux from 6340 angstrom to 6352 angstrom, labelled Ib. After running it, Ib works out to 13.2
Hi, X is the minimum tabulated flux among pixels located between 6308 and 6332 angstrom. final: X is 12.83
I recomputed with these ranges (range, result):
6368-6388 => 12.5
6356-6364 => 13.24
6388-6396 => 13.47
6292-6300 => 12.68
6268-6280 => 12.85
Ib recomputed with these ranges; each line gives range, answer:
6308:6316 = 12.8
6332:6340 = 13.8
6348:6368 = 13.5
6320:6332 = 13.4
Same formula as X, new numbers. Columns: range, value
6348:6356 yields 13.67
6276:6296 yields 12.8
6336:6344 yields 13.07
